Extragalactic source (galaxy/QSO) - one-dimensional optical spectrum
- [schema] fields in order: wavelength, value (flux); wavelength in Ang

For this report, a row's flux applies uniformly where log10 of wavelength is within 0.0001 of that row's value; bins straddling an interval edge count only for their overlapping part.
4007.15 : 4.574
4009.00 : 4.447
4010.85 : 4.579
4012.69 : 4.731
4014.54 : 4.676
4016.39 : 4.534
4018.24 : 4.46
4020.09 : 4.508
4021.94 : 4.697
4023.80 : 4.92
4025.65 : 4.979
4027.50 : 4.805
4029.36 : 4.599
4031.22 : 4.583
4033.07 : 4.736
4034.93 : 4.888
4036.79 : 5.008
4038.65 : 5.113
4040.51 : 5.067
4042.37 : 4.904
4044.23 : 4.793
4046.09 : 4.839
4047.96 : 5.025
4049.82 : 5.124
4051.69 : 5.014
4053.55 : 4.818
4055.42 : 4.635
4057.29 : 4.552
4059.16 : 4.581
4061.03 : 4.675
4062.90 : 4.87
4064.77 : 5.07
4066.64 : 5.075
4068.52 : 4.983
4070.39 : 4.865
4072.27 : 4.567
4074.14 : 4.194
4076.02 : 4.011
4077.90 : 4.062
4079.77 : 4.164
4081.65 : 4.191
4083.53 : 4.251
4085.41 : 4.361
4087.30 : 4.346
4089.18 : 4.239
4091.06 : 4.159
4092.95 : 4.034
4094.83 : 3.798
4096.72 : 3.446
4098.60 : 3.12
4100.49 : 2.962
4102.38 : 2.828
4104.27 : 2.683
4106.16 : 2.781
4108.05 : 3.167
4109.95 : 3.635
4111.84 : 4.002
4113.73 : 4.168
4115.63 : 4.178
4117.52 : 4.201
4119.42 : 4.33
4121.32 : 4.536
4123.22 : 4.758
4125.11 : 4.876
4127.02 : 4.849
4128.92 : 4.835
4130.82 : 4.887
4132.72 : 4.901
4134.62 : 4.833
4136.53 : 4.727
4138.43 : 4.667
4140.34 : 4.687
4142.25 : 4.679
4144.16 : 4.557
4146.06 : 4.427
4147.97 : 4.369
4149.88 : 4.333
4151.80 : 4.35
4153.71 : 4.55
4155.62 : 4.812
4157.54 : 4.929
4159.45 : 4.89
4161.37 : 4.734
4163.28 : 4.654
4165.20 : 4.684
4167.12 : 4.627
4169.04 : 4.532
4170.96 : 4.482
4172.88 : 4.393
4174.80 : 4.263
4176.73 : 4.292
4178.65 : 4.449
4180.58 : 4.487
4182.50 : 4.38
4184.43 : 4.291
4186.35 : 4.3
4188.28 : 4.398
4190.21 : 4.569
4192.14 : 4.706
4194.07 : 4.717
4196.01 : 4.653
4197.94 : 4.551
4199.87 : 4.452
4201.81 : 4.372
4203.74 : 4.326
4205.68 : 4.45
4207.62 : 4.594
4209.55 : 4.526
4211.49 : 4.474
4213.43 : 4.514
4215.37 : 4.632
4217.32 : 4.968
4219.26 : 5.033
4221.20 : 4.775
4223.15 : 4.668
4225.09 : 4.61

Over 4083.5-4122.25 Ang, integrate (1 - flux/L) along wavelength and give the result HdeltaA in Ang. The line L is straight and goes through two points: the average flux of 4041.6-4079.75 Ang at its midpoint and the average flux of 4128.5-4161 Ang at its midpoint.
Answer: 7.71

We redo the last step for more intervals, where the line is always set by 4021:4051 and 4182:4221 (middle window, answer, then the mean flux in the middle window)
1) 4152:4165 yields -0.3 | 4.74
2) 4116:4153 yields 0.6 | 4.61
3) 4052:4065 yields 0.3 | 4.74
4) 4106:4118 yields 2.4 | 3.78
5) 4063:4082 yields 1.0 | 4.54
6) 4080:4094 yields 1.6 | 4.22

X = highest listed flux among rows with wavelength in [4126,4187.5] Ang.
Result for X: 4.929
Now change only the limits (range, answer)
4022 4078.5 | 5.124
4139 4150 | 4.687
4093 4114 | 4.168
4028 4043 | 5.113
